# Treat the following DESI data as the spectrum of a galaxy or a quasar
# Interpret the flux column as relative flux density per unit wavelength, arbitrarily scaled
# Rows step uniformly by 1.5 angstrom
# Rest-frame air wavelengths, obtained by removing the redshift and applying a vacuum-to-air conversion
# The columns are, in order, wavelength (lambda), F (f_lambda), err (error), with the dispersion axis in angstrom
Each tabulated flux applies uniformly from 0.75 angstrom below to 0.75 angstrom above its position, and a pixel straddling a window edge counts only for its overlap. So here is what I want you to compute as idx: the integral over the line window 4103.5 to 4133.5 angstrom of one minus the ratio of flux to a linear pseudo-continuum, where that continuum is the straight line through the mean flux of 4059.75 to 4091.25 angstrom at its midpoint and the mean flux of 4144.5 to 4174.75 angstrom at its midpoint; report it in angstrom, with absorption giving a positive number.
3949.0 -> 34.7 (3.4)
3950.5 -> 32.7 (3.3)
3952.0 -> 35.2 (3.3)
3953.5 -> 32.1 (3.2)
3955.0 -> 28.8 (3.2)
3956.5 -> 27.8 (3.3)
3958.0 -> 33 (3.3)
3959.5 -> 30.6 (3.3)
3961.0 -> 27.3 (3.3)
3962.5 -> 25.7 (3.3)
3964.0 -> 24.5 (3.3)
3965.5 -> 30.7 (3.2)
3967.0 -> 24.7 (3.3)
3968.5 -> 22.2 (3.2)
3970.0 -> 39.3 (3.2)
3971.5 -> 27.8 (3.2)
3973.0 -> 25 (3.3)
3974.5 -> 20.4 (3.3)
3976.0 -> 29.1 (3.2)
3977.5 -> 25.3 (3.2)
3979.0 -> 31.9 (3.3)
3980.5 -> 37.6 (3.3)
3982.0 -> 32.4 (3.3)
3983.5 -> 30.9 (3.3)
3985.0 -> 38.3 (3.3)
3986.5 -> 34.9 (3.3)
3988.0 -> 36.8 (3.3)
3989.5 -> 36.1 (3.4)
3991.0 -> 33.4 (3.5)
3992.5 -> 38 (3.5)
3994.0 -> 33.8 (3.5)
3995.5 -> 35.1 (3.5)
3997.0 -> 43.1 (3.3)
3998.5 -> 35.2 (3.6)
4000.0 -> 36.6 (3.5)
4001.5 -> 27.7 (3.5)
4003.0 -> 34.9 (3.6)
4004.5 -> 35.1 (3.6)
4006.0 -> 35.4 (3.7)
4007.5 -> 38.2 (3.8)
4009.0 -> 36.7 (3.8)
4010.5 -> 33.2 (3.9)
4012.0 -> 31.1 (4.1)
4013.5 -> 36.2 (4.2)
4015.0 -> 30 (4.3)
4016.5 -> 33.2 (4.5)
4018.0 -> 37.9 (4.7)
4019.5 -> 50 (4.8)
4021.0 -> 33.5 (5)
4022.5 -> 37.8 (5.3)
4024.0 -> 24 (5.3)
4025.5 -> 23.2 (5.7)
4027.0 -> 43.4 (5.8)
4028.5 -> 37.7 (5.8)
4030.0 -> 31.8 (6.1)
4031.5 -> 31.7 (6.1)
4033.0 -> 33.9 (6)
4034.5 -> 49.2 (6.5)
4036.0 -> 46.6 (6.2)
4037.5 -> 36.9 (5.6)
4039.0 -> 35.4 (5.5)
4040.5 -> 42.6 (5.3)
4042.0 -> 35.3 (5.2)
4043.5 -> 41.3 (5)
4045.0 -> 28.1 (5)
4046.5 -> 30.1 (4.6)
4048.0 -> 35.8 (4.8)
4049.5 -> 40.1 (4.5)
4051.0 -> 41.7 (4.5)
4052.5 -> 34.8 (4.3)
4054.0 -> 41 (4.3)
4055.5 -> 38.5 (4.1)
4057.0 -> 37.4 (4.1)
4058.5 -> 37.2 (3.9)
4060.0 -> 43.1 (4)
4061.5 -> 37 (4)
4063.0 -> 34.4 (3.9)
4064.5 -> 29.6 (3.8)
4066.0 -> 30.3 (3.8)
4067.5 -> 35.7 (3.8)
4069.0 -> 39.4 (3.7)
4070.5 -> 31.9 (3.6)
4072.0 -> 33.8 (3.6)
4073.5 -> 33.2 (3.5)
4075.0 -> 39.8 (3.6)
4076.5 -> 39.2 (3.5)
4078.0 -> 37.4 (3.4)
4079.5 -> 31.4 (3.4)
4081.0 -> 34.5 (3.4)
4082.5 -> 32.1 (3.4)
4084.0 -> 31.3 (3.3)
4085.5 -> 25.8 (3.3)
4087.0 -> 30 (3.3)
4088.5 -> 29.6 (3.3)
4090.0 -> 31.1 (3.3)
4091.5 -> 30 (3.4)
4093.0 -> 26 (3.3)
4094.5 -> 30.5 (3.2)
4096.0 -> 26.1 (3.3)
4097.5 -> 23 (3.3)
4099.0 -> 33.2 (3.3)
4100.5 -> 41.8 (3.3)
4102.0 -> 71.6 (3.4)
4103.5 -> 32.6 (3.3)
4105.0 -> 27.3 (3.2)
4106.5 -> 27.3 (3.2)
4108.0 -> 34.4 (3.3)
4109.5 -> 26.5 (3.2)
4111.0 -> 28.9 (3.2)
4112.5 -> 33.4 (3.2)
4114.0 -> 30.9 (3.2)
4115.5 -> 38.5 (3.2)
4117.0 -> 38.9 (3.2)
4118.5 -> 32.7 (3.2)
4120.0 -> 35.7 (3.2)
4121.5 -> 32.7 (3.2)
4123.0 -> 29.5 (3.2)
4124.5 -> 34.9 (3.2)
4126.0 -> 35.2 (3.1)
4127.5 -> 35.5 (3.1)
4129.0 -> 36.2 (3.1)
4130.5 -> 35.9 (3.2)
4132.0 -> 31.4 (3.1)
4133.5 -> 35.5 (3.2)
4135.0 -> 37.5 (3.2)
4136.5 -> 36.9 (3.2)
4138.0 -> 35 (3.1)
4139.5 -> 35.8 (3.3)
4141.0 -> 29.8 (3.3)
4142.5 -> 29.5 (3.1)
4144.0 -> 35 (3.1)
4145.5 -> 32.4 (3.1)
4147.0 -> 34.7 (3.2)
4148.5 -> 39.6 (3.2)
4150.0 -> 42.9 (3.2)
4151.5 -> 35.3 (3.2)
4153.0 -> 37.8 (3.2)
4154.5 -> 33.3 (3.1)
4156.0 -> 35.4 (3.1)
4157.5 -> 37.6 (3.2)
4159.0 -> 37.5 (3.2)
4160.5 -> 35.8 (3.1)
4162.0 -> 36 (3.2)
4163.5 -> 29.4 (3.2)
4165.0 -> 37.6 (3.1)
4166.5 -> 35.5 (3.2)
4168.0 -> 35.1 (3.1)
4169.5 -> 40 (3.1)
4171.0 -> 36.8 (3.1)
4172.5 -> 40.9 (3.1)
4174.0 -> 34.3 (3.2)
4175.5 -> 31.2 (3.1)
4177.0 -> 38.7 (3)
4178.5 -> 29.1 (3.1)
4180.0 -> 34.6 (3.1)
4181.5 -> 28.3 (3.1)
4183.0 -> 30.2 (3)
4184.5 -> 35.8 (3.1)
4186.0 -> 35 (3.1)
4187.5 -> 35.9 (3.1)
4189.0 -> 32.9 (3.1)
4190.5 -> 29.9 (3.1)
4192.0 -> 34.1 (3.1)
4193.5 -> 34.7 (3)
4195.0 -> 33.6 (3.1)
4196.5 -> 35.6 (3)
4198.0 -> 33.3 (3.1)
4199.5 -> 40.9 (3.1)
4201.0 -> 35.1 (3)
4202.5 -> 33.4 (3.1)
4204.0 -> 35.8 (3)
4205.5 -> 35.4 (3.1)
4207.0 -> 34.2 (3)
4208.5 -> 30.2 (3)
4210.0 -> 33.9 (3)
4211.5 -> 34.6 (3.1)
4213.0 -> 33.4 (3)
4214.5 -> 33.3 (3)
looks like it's 1.8 angstrom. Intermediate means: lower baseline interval 33.6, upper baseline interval 36.4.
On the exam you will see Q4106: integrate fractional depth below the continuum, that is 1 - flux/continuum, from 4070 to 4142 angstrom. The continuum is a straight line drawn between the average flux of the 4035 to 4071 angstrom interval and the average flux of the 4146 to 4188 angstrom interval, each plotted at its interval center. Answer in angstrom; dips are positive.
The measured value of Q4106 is 5.3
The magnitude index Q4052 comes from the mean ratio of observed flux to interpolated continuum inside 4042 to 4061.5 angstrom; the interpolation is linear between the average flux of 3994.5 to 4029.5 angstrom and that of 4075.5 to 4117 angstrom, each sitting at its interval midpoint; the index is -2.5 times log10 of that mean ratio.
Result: -0.10 mag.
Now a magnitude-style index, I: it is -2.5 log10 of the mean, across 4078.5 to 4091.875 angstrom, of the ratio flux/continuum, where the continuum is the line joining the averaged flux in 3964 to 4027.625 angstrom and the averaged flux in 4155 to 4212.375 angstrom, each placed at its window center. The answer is 0.105 mag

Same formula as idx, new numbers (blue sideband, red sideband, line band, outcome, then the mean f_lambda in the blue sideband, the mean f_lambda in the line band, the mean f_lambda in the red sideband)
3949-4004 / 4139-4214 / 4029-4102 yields -4.8 angstrom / 31.7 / 35.2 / 34.7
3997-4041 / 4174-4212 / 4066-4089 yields 1.1 angstrom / 35.9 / 33.6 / 33.9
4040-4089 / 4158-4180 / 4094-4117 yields 0.9 angstrom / 35.2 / 33.9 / 35.6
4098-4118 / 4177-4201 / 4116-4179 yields -1.0 angstrom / 35.6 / 35.3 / 33.8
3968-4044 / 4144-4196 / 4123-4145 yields 0.4 angstrom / 34.7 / 34.4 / 35.1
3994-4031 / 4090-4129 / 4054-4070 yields -1.0 angstrom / 35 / 36.4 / 33.5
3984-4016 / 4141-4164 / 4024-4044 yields -1.0 angstrom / 35.2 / 37.1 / 35.4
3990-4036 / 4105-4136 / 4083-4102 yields 1.4 angstrom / 35.6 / 31.5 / 33.5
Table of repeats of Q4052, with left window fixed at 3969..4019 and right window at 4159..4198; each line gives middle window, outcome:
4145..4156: -0.07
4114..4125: -0.01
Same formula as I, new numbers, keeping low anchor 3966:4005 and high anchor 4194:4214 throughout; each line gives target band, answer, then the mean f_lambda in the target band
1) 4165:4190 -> -0.012 mag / 34.7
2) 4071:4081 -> -0.071 mag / 35.6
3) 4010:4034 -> -0.052 mag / 34.5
